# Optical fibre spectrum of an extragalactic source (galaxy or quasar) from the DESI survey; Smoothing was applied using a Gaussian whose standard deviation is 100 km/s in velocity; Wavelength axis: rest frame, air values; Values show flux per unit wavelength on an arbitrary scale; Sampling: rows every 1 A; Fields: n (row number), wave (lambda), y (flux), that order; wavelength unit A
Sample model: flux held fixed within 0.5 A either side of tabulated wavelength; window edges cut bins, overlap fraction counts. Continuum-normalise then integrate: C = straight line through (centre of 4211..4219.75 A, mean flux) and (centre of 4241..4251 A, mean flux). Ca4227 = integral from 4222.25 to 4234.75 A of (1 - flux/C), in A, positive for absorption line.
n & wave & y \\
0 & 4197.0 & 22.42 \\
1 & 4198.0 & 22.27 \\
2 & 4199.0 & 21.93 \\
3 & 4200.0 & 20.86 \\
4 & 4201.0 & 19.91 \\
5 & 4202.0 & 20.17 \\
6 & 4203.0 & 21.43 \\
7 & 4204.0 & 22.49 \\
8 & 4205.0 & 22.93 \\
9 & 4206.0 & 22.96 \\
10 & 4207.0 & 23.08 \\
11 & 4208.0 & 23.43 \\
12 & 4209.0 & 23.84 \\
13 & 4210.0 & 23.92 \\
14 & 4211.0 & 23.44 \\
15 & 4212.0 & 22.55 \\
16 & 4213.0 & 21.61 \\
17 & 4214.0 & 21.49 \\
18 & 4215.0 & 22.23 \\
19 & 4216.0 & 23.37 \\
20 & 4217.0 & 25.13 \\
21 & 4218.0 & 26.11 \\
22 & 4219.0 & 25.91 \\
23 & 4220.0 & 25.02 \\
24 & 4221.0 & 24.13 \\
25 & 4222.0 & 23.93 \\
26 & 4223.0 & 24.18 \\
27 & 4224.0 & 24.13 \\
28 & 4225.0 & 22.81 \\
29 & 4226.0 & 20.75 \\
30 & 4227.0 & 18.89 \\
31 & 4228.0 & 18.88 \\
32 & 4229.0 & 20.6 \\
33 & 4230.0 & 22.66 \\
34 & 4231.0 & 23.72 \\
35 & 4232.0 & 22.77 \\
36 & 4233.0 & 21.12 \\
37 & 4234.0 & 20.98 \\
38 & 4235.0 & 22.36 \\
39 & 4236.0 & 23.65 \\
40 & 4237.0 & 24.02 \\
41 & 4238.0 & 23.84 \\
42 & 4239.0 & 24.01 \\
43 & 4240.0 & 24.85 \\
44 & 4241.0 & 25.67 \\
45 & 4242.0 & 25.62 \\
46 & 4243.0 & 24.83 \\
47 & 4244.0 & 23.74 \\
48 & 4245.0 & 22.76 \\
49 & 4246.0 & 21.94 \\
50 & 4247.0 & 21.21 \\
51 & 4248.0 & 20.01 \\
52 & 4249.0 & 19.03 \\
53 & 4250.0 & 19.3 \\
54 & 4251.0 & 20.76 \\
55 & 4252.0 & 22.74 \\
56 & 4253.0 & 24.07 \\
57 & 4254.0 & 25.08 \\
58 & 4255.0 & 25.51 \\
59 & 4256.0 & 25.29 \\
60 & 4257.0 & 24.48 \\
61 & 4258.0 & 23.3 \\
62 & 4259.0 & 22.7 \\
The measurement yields 0.6 A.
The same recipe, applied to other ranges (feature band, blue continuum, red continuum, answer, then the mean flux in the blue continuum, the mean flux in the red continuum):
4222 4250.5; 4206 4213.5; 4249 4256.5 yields 0.7 A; 23.1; 23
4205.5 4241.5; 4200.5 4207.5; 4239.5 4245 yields 0.3 A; 21.9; 24.7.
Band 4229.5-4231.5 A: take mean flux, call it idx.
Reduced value 23.2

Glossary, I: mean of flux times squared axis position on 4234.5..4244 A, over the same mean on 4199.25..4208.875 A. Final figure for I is 1.12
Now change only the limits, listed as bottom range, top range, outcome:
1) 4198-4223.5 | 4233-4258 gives 1.02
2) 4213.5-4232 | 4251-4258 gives 1.07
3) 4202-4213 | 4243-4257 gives 1.01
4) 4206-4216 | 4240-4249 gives 1.02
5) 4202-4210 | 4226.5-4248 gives 1.01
